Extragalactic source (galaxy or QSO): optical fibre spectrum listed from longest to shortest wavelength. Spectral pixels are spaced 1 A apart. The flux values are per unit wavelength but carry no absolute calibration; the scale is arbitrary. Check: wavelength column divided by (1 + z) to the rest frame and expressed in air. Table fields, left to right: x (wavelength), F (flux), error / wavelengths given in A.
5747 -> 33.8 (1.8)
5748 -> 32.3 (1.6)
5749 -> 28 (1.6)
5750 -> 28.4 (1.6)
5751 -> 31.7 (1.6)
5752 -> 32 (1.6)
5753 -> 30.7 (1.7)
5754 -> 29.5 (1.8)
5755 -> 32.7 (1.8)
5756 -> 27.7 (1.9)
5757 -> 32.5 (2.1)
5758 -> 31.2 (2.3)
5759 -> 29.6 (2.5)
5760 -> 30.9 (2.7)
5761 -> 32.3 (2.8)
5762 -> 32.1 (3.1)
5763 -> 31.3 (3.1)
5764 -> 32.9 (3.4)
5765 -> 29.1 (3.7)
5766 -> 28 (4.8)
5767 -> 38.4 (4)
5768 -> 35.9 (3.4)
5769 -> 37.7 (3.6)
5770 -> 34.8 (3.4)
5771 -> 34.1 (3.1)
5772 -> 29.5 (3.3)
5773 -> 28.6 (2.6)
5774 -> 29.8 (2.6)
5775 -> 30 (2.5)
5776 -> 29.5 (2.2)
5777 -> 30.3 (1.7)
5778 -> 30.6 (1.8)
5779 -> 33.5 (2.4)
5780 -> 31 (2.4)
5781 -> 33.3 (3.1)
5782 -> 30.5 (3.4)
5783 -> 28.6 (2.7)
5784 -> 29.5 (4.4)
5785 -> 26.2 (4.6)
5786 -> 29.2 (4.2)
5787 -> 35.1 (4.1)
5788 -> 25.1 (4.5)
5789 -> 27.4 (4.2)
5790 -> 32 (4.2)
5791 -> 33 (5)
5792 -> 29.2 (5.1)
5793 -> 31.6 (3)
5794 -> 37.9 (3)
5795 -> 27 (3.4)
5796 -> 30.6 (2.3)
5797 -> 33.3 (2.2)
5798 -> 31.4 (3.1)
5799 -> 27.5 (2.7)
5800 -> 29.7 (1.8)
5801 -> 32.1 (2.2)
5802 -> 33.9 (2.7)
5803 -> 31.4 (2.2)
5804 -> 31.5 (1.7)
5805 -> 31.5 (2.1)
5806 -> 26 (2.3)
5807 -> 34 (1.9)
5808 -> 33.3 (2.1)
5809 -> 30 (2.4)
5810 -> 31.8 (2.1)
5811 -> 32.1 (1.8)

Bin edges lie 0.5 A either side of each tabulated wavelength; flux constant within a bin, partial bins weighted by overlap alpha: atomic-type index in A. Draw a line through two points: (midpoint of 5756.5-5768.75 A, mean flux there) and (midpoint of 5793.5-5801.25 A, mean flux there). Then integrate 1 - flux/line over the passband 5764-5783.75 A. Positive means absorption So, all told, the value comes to 0.0 A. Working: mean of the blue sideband 32.1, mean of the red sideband 31.2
